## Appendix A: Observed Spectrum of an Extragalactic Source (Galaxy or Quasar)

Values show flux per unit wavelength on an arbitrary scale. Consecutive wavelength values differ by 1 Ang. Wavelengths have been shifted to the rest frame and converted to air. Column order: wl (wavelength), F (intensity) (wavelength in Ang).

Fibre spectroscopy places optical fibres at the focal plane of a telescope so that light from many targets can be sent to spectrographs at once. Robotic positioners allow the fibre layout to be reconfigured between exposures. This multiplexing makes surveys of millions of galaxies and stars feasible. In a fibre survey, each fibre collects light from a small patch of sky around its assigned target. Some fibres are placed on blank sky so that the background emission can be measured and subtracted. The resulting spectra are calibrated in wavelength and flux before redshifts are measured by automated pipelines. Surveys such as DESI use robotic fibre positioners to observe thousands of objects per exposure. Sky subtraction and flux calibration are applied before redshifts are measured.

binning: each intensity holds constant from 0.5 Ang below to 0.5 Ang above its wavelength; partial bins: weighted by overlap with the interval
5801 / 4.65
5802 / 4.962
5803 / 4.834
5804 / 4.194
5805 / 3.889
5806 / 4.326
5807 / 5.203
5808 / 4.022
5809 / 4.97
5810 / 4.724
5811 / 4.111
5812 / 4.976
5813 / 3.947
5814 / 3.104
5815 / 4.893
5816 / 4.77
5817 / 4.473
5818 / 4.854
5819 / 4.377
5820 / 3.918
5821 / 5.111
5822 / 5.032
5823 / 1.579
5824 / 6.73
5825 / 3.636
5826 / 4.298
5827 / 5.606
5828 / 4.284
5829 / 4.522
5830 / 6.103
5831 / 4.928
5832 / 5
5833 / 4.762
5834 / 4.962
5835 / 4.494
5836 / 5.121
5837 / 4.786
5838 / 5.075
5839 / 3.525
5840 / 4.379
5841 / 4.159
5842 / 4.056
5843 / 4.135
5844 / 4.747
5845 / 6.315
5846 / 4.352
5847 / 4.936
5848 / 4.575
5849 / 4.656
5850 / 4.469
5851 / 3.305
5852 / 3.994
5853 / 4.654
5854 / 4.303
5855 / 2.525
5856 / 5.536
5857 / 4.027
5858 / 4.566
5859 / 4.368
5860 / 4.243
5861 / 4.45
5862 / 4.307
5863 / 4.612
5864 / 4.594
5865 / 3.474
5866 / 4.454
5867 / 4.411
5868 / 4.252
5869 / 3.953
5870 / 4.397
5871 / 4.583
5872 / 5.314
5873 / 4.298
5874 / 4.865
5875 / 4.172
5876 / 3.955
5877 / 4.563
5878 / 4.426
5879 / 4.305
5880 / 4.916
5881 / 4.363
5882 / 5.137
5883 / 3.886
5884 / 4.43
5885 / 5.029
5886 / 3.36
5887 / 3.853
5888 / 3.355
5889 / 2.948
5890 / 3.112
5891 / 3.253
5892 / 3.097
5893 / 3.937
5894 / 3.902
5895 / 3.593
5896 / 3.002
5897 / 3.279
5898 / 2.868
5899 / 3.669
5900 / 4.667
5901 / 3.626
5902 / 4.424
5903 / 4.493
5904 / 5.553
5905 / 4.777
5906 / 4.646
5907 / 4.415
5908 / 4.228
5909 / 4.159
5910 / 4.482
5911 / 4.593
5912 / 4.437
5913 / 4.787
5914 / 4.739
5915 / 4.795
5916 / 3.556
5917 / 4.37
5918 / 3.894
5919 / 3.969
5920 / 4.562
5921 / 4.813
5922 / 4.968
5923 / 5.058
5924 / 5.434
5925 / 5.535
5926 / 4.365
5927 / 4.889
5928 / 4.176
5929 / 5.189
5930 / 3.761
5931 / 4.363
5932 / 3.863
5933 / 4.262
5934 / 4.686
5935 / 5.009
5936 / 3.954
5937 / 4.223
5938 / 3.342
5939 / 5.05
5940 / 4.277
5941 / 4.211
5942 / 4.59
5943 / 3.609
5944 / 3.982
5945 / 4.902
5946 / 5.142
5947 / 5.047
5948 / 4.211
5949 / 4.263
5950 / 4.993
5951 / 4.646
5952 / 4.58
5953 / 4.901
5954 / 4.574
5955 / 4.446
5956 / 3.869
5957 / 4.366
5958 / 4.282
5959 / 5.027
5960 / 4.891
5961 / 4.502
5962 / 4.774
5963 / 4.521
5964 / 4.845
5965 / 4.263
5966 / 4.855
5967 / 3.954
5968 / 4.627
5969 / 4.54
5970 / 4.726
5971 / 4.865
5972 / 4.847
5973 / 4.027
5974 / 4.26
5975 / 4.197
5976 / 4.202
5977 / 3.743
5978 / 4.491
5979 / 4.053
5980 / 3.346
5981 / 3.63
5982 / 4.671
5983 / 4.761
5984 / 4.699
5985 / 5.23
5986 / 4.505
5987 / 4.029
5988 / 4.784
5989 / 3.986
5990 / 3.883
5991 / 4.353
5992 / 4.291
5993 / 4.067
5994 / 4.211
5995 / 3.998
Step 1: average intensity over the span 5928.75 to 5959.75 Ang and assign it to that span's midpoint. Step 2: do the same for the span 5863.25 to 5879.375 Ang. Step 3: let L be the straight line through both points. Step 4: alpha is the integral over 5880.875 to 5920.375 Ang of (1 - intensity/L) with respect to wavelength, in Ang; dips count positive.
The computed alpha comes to 2.9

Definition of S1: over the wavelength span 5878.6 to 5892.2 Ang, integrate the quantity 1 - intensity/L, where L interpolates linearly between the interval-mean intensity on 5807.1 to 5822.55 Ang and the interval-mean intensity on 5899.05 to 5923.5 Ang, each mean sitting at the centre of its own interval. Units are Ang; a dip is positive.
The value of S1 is 1.6 Ang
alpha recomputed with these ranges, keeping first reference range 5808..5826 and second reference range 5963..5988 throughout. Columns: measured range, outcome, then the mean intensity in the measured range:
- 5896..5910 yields 0.7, 4.18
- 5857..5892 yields 1.5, 4.22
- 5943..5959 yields -0.5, 4.53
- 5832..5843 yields -0.3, 4.54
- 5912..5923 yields -0.2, 4.47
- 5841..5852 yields -0.3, 4.51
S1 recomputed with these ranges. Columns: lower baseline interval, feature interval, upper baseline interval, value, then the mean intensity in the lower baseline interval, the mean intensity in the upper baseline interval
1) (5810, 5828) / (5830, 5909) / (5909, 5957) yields 2.97 Ang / 4.44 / 4.49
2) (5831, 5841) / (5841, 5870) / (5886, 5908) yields 0.23 Ang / 4.66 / 3.83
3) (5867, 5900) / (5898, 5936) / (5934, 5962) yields -2.04 Ang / 4.02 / 4.49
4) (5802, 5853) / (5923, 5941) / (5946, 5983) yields -0.08 Ang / 4.55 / 4.46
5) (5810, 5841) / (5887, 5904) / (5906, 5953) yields 3.30 Ang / 4.57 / 4.49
